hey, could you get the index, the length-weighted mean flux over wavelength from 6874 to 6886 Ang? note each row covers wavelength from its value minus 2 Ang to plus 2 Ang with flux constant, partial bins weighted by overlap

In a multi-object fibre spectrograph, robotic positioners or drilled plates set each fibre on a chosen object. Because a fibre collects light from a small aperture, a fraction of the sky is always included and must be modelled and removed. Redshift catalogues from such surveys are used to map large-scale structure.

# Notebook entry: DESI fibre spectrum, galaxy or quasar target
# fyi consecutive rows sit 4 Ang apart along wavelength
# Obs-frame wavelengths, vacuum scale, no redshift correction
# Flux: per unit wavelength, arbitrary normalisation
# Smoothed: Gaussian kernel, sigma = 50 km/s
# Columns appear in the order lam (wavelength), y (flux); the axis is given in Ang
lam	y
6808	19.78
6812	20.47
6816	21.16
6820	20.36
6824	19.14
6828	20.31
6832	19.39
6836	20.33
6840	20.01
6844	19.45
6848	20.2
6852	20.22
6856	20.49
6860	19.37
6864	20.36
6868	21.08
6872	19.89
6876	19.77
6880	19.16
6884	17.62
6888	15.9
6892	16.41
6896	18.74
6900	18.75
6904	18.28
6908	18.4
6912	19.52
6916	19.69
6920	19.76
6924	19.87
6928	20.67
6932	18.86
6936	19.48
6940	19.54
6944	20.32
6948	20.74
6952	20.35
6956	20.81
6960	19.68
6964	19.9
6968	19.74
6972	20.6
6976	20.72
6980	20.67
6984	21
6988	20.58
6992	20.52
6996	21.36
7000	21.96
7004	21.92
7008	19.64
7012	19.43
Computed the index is 18.8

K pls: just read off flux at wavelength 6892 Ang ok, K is 16.41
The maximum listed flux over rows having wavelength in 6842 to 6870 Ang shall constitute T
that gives 21.08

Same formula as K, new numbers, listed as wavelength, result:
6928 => 20.67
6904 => 18.28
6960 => 19.68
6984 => 21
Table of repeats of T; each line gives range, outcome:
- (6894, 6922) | 19.76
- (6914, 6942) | 20.67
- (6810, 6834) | 21.16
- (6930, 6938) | 19.48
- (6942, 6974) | 20.81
